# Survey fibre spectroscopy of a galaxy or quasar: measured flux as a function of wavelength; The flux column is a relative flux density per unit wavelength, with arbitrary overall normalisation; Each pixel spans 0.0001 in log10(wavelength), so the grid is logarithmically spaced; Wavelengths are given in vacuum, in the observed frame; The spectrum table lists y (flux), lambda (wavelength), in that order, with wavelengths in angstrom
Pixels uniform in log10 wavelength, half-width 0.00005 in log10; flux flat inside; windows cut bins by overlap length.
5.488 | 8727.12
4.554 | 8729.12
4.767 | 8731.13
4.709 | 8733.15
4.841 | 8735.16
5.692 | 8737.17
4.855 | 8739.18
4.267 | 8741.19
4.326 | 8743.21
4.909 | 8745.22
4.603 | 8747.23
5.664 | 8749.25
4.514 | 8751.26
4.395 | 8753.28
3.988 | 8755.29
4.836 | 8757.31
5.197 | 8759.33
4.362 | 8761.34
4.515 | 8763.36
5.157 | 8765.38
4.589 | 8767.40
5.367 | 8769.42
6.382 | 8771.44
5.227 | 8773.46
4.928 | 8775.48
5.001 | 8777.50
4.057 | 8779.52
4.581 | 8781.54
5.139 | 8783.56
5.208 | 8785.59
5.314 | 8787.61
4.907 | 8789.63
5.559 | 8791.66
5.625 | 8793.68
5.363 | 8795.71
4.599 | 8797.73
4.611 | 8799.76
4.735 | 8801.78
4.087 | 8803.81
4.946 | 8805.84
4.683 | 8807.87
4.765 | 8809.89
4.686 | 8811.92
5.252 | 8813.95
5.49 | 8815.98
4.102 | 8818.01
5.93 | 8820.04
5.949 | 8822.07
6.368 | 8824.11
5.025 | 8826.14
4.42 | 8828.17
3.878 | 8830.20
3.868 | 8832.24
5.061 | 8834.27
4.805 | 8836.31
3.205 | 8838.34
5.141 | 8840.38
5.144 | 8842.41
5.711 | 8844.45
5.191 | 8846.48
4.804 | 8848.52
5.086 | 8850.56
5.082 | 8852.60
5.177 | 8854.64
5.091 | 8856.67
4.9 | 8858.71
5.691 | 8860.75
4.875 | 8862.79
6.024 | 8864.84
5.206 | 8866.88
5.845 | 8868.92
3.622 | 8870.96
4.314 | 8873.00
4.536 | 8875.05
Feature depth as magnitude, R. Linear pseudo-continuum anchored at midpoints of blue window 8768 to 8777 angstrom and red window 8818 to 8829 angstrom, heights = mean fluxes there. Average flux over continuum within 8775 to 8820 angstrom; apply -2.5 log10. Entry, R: 0.105 mag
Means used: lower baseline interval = 5.41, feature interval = 4.92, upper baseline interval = 5.42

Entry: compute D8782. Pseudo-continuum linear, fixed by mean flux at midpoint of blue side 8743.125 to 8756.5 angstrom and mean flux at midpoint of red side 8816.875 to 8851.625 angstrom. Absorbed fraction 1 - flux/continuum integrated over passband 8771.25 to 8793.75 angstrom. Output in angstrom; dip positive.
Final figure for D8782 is -1.6 angstrom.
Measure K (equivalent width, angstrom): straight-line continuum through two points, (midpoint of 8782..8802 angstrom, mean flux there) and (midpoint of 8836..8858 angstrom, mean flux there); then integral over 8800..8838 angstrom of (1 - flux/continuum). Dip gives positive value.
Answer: 1.33 angstrom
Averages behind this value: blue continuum 5.11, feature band 4.86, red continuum 4.96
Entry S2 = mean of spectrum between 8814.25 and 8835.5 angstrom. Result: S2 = 5.01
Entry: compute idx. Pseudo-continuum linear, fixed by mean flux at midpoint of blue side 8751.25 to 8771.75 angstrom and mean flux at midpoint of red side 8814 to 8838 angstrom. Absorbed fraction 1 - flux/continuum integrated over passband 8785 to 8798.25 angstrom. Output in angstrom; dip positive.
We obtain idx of -1.0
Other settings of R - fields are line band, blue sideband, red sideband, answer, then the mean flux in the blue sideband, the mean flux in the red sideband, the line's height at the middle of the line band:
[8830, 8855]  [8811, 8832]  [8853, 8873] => 0.064 mag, 5.06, 5.12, 5.09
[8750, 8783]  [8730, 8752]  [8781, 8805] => 0.017 mag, 4.83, 4.98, 4.91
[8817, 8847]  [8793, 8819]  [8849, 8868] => 0.024 mag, 4.83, 5.23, 5.03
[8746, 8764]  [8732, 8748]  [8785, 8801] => 0.045 mag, 4.78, 5.14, 4.88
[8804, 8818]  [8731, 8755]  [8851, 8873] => 0.024 mag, 4.77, 5.11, 4.97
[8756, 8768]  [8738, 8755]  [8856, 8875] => -0.009 mag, 4.67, 5.03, 4.72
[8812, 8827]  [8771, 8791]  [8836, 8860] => -0.085 mag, 5.05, 4.96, 5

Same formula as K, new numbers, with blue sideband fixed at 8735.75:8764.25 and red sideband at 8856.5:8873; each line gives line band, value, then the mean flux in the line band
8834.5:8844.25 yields 0.61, 4.71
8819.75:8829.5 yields -0.95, 5.46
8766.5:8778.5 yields -1.14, 5.26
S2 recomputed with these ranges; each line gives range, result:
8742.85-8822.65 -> 4.94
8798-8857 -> 4.9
